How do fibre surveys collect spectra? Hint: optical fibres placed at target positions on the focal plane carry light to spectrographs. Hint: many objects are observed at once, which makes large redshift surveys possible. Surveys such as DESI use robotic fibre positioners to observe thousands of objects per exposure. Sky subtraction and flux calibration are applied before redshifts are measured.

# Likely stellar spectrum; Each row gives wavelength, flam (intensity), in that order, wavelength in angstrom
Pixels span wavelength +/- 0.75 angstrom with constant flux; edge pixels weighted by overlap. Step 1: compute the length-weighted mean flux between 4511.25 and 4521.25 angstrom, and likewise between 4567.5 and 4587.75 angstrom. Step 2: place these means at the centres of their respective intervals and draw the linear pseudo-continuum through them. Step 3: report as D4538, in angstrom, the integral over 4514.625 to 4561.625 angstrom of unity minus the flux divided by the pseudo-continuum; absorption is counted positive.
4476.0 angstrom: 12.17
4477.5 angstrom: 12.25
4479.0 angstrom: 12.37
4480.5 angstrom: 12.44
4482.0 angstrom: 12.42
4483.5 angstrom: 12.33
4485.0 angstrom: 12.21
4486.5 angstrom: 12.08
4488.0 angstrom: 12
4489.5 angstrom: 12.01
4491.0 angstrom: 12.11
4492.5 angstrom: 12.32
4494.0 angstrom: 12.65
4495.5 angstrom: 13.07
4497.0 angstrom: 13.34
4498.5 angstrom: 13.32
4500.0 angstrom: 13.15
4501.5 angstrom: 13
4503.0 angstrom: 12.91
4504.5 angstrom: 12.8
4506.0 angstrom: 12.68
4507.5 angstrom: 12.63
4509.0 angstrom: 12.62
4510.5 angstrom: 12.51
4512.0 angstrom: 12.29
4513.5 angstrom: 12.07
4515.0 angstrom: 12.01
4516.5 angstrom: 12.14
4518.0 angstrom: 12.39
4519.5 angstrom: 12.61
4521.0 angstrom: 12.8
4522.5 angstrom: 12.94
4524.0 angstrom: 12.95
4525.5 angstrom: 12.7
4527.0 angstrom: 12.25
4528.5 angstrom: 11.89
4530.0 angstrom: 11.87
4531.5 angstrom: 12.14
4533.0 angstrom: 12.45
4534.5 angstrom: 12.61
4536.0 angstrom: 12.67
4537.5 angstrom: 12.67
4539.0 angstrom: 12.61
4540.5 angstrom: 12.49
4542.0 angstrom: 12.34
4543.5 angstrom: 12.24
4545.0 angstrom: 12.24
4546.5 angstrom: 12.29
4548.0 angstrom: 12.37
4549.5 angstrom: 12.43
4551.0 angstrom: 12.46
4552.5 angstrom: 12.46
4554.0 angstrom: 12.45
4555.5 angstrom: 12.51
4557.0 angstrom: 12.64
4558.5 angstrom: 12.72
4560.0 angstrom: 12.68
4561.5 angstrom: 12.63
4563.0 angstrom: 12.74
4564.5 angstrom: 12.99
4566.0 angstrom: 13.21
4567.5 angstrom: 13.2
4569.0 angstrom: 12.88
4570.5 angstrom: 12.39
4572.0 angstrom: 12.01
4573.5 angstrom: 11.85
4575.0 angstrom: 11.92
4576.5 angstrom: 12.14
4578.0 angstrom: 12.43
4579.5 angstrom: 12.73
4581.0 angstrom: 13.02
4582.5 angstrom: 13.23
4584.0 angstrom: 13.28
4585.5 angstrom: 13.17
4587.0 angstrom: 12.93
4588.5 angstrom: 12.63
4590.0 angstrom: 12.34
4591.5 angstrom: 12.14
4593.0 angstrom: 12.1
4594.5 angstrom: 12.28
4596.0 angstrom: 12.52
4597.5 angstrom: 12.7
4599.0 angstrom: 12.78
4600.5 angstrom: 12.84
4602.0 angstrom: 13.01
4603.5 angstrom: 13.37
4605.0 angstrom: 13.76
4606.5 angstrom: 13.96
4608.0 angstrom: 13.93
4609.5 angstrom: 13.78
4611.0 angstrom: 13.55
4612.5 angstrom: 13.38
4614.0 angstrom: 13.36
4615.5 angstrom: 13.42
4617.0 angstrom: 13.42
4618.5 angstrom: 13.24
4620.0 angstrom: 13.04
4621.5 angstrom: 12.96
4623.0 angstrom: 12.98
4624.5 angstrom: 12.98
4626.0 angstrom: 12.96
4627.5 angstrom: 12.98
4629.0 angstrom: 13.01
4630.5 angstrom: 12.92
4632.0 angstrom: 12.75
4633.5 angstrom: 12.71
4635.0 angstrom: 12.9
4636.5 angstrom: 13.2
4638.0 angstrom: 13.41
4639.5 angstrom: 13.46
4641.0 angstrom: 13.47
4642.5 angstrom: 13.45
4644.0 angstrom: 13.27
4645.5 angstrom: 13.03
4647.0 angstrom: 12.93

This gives -0.1 angstrom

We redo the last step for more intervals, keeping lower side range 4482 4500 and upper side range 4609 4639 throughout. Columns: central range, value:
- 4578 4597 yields 0.4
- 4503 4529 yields 0.3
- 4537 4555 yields 0.5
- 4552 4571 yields 0.2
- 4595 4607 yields 0.0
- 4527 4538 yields 0.3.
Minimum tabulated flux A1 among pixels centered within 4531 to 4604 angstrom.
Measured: 11.85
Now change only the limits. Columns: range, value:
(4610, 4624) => 12.96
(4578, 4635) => 12.1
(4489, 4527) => 12.01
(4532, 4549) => 12.24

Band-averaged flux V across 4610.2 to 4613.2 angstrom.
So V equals 13.5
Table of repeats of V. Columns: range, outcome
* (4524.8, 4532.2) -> 12.2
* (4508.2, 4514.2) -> 12.4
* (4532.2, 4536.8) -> 12.6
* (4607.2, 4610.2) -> 13.9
